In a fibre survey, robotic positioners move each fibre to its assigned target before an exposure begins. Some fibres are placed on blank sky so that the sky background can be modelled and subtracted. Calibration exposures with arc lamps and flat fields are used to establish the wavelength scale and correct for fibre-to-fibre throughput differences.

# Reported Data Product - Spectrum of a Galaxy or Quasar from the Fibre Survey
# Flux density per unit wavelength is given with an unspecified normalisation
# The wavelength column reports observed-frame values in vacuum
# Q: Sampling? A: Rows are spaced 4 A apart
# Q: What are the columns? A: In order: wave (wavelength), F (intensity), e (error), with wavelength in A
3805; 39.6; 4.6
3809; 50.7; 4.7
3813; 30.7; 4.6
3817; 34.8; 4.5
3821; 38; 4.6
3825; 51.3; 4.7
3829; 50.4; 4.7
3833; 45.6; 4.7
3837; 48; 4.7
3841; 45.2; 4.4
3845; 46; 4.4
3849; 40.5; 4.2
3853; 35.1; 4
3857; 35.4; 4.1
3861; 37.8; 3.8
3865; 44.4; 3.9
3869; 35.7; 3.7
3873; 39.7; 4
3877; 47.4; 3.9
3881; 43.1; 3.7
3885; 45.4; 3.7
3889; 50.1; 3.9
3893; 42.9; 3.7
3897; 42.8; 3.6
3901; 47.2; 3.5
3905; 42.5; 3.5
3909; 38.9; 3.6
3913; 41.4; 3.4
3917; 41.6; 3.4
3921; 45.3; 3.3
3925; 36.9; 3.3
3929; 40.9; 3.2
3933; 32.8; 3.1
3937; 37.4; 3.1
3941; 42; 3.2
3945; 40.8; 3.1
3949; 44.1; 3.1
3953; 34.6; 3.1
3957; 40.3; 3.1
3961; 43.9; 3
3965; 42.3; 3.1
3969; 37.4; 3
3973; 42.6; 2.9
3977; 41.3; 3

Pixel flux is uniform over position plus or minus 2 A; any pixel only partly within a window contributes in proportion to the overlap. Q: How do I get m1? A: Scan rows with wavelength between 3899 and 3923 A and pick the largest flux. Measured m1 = 47.2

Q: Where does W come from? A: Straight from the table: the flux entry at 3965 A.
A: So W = 42.3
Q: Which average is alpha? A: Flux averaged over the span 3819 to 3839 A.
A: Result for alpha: 46.7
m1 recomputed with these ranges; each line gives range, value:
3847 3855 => 40.5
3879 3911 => 50.1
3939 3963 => 44.1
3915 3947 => 45.3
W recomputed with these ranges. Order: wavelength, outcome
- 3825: 51.3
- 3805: 39.6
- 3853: 35.1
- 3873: 39.7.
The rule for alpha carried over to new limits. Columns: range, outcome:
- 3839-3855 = 41.7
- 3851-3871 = 37.7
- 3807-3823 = 38.5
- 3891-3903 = 44.3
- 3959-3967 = 43.1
